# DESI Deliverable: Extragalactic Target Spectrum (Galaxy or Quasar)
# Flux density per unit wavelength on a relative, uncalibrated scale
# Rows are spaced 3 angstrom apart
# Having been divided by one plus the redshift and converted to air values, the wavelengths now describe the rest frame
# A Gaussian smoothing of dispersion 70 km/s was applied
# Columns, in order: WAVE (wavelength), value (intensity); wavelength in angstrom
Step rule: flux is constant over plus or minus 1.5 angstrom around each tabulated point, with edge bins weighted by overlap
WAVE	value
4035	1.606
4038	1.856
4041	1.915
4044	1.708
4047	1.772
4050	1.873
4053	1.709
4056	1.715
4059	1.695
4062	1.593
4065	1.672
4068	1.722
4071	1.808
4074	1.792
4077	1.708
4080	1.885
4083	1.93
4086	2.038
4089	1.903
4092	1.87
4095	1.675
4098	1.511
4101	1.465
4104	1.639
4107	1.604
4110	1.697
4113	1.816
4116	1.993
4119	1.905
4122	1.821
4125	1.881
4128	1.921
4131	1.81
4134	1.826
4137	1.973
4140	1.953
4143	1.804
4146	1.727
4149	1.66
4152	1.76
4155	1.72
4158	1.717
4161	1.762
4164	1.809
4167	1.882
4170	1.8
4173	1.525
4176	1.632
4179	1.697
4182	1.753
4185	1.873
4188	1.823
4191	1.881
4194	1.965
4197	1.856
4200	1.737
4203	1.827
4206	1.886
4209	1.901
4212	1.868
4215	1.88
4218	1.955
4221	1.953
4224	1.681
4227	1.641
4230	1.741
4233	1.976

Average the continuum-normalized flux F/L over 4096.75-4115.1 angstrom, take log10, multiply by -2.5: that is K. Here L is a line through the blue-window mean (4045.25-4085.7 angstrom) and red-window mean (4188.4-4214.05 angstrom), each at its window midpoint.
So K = 0.10 mag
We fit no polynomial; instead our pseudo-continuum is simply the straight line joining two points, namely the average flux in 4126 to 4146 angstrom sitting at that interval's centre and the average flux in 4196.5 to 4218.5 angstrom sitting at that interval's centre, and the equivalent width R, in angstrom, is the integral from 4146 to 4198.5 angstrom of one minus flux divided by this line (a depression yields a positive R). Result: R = 2.7 angstrom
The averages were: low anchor 1.87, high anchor 1.86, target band 1.77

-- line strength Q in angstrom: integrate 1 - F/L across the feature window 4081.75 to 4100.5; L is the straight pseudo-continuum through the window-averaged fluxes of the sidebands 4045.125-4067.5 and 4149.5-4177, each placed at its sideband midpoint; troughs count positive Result -0.8 angstrom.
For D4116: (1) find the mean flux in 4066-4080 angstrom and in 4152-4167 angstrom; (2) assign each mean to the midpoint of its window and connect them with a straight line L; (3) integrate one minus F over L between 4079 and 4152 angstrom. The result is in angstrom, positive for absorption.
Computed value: -1.5 angstrom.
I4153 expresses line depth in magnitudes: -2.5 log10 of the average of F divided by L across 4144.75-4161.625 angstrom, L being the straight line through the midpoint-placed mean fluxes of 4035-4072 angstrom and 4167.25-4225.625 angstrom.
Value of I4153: 0.05 mag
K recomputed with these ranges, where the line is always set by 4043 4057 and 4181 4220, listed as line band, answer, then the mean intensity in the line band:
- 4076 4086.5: -0.062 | 1.88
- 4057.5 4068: 0.066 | 1.66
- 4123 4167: 0.008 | 1.81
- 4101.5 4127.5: 0.011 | 1.79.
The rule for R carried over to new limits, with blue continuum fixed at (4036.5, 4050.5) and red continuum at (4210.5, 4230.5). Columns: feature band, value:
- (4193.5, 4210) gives -0.31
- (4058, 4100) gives 1.21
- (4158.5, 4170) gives 0.09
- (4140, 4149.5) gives 0.25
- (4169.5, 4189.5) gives 1.05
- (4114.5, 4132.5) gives -0.67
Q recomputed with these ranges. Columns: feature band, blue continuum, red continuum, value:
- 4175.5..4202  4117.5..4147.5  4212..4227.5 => 0.54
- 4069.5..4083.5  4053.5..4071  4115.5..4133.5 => -0.66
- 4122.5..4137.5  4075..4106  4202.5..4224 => -0.60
